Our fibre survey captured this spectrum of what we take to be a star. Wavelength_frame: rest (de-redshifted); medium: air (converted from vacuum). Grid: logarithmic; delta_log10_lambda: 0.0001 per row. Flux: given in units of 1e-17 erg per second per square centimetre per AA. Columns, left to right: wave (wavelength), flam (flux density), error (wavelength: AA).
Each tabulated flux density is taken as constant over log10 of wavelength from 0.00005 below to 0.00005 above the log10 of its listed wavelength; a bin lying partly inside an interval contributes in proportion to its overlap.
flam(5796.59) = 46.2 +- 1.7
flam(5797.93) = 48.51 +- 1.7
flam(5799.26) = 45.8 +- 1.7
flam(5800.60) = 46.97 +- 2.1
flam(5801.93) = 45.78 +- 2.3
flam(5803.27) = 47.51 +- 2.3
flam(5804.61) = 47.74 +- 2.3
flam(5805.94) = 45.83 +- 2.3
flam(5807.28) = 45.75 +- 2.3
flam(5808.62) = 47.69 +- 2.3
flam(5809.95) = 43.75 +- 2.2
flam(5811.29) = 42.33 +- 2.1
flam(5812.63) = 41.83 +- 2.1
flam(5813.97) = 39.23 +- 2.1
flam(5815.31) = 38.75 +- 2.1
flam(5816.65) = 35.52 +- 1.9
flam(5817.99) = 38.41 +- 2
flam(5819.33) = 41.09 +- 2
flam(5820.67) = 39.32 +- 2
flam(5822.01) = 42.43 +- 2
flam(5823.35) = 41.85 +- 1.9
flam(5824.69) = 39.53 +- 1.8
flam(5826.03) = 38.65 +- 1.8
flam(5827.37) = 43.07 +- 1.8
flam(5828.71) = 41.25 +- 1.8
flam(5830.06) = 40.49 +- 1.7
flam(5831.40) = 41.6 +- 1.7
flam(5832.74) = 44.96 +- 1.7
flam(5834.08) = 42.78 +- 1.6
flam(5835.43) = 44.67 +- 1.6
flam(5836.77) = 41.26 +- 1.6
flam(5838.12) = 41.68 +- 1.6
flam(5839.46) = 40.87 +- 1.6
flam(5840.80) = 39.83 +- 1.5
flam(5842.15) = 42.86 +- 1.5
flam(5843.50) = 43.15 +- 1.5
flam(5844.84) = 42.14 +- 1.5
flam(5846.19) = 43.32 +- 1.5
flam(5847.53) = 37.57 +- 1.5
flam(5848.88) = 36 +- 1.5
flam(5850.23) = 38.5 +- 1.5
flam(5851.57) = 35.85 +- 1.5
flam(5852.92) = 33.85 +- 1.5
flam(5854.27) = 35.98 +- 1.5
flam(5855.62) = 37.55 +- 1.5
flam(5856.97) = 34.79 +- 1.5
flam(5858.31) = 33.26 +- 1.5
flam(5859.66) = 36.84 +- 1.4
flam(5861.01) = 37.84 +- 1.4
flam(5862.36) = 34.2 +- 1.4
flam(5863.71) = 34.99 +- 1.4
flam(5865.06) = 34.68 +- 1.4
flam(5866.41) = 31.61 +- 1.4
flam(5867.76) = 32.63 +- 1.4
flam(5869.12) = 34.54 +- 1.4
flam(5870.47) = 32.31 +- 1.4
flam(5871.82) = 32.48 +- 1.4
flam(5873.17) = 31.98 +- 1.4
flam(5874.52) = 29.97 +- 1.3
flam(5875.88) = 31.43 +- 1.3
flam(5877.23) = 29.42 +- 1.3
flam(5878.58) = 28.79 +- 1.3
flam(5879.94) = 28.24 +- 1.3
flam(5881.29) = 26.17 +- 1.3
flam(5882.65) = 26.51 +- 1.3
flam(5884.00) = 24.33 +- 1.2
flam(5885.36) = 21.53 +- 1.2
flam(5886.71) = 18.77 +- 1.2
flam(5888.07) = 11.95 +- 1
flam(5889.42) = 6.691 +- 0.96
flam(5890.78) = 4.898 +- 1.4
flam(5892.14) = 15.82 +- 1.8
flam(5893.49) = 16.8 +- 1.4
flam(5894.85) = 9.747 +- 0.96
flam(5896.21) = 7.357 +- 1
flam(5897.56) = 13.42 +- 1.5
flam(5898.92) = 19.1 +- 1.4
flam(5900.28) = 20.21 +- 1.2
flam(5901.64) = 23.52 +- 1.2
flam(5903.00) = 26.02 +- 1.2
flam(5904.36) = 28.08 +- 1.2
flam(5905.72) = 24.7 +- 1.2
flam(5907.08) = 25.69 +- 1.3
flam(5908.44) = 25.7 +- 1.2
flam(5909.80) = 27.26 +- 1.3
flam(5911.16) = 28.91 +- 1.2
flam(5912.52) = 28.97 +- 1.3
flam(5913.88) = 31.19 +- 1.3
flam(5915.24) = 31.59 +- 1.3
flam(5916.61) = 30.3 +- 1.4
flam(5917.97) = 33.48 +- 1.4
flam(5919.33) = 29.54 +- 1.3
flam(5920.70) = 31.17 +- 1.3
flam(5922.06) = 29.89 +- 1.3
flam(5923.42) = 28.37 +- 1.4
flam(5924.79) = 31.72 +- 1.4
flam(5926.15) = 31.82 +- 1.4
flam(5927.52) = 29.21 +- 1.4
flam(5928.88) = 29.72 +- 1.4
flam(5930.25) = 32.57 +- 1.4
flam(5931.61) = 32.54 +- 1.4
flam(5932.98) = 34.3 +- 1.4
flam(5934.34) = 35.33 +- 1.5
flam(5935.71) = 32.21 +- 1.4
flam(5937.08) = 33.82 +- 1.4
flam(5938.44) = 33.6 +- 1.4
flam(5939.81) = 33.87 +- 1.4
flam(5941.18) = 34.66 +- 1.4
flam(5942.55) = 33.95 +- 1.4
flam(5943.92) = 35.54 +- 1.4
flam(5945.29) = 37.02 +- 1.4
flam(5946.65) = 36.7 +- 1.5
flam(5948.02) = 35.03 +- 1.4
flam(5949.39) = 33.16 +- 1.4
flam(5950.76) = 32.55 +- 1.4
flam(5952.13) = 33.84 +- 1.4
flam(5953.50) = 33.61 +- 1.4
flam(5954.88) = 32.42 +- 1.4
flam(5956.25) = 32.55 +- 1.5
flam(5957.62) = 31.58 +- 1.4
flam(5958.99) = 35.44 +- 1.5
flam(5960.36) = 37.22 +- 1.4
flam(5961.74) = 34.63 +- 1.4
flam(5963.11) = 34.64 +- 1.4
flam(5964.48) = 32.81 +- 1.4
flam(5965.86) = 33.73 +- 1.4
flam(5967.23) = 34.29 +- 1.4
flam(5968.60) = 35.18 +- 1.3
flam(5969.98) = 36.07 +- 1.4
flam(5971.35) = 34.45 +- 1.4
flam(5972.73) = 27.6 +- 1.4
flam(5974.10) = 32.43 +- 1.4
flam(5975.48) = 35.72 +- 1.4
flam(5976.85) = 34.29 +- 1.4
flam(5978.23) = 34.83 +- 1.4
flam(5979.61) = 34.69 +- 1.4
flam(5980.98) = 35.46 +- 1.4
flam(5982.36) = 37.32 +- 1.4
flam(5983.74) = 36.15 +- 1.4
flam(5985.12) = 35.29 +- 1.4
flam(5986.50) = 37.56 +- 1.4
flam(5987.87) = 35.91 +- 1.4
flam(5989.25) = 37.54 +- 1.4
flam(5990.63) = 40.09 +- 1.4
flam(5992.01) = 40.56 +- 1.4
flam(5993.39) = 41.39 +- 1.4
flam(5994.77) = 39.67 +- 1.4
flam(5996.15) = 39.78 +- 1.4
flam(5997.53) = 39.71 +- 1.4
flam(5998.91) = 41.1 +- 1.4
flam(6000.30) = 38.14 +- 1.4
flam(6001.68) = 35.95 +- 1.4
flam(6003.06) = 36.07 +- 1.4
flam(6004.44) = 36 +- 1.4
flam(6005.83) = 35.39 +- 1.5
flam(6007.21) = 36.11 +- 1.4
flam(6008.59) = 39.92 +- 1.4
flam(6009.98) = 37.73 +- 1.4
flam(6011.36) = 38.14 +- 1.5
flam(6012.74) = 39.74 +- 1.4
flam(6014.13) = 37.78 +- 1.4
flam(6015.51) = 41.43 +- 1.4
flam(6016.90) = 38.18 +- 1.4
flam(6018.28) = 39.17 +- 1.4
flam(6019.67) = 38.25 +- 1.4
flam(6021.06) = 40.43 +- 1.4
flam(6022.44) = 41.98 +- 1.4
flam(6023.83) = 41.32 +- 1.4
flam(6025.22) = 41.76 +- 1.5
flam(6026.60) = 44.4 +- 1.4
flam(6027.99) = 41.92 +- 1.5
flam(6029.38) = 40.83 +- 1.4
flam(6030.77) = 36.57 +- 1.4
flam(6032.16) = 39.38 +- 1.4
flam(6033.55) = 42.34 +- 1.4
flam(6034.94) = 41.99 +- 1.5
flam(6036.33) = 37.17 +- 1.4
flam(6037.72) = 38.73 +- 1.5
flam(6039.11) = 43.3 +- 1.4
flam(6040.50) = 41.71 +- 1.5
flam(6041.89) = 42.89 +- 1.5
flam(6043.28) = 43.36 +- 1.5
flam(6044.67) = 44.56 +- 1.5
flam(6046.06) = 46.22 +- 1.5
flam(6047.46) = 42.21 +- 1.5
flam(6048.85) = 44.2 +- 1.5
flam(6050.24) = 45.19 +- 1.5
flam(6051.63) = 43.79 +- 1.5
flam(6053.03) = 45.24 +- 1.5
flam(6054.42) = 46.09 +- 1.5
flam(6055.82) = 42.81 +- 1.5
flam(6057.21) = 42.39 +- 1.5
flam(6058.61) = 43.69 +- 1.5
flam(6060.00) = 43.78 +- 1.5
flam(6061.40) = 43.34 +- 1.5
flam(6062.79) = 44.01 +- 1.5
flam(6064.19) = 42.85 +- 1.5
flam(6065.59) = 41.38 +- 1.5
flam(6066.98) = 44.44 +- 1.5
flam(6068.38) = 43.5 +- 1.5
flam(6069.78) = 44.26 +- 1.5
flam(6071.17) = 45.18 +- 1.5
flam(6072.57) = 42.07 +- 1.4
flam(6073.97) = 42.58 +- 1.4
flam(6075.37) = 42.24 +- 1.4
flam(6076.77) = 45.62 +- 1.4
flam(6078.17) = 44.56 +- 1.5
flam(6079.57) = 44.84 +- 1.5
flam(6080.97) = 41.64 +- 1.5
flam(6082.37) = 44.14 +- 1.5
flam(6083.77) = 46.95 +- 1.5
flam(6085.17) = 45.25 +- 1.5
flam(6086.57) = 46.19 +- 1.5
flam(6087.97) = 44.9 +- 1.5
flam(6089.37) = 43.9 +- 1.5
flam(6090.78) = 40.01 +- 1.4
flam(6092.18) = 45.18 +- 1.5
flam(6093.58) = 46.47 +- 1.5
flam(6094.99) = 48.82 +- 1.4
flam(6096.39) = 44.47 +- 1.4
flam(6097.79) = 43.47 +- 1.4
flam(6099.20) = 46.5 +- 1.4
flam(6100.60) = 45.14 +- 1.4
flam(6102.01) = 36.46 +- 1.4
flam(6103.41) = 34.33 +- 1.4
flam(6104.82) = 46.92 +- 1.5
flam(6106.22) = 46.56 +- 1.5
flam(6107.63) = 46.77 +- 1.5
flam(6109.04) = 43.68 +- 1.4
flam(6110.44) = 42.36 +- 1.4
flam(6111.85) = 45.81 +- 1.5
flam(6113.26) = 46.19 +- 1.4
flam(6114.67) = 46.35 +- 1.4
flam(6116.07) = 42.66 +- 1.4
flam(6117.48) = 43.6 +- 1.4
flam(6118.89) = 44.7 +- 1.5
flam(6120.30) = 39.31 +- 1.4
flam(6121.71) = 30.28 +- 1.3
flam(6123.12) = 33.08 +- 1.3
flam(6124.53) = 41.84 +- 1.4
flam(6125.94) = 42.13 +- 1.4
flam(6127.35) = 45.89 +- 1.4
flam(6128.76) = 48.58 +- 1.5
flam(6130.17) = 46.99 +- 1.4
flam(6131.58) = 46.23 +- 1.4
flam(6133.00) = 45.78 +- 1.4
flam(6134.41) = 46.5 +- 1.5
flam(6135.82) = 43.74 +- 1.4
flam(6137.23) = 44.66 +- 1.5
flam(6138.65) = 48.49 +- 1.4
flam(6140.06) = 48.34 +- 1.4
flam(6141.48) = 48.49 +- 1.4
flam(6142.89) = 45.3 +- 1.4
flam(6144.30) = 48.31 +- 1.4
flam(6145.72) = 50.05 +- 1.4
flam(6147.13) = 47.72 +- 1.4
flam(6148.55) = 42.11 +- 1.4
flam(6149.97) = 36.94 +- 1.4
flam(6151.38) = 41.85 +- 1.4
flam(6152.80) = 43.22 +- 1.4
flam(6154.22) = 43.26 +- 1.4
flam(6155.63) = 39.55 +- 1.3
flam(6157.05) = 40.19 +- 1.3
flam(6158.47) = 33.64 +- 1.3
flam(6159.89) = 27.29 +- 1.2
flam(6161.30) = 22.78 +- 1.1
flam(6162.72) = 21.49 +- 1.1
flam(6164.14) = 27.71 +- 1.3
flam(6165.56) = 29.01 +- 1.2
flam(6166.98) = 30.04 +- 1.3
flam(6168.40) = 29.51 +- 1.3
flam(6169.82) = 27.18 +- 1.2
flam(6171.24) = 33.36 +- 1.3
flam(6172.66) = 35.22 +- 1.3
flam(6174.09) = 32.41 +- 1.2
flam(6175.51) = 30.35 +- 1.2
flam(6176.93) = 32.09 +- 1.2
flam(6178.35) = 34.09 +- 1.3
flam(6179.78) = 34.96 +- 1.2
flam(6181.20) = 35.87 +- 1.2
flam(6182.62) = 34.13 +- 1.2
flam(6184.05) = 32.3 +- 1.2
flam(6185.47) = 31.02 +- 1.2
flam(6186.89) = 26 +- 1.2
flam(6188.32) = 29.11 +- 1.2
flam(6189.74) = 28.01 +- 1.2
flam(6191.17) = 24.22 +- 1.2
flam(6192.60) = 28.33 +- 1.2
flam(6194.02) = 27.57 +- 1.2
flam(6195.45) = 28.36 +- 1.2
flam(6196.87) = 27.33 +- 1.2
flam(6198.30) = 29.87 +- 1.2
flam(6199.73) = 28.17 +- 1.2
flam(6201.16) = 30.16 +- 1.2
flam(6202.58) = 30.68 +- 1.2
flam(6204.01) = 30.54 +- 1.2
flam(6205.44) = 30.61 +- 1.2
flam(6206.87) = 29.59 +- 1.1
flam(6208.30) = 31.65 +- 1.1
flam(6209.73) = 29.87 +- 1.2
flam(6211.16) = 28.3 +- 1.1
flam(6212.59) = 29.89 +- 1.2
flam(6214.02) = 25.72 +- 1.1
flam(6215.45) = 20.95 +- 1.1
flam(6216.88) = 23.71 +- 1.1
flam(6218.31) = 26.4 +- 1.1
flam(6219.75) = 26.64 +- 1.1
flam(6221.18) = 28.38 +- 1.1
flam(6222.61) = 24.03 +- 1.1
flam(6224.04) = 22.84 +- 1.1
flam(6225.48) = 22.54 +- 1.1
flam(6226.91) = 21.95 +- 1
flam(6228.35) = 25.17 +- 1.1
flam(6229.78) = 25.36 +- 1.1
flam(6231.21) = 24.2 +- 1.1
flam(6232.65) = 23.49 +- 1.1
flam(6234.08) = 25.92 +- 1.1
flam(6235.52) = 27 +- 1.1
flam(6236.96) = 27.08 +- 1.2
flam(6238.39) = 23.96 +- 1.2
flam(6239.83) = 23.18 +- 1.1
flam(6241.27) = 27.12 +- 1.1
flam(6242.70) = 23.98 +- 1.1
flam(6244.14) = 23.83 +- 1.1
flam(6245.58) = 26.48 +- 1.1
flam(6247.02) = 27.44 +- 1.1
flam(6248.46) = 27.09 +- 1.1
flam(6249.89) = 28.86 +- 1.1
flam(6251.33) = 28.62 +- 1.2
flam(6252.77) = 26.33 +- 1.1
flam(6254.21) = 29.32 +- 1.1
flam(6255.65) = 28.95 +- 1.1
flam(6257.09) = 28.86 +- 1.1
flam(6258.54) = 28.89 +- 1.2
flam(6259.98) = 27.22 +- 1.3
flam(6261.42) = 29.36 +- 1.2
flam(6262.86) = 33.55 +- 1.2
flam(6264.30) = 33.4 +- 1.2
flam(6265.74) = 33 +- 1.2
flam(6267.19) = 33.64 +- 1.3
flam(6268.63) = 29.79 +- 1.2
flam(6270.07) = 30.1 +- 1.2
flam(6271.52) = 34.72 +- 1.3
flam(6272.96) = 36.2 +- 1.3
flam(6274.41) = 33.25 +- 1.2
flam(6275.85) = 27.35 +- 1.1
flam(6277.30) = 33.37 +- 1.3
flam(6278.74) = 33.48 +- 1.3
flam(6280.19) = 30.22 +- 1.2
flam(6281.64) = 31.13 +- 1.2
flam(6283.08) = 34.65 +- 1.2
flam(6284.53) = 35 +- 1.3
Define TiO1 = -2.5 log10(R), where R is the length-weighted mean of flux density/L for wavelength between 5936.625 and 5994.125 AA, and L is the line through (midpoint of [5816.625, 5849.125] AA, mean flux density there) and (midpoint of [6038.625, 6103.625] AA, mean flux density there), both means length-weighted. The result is 0.21 mag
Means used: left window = 41.2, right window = 43.8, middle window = 35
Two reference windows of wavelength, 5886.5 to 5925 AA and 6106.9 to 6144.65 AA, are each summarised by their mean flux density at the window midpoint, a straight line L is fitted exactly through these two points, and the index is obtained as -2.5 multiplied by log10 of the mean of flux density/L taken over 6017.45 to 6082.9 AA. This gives -0.16 mag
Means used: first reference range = 22.7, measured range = 42.6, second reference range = 44.3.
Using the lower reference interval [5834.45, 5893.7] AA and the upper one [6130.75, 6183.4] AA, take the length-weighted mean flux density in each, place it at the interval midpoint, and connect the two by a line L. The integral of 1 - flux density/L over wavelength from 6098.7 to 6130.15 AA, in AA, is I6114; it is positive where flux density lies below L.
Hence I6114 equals -4.9 AA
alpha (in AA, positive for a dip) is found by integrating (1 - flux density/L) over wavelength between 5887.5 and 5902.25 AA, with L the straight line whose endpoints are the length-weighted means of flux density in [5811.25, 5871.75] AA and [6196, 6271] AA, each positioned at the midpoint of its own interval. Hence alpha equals 9.4 AA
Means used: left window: 38.7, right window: 27.5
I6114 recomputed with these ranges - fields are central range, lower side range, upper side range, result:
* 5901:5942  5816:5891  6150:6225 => 4.2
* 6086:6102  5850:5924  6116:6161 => -1.9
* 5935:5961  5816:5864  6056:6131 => 4.4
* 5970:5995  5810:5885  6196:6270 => -1.8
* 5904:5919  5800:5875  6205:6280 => 3.5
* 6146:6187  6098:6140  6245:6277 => 5.5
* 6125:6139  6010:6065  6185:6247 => -4.9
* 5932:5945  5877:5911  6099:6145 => -4.8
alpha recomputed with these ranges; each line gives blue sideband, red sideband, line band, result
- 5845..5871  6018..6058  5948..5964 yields 2.2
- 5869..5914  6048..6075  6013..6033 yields -0.6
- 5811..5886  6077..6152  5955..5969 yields 2.0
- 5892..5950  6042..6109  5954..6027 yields -2.9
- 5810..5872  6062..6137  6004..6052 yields 1.9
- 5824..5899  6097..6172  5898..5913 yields 3.7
